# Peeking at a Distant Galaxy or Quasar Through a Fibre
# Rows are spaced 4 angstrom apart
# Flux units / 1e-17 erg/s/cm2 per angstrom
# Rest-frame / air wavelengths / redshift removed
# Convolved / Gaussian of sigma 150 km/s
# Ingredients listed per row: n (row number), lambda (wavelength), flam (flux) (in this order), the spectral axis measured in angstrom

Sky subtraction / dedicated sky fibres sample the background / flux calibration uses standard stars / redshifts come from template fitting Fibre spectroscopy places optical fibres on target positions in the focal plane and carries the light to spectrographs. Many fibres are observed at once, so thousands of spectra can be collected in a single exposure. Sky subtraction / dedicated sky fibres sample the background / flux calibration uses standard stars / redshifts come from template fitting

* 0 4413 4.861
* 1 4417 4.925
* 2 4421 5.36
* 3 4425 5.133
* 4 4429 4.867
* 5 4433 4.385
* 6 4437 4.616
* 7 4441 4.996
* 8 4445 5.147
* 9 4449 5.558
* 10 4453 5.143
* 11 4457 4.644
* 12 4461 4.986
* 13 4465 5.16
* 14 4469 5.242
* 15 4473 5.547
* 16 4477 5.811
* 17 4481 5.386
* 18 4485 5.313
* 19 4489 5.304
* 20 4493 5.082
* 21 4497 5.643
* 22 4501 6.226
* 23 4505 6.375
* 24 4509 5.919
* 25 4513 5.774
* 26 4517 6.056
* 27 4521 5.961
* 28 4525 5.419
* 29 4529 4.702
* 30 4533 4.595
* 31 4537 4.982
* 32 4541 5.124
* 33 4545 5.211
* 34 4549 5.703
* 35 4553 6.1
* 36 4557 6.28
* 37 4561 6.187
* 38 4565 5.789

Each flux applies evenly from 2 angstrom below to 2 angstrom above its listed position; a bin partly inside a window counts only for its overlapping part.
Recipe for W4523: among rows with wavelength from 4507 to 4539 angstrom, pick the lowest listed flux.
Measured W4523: 4.595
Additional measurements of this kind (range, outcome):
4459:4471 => 4.986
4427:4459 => 4.385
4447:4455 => 5.143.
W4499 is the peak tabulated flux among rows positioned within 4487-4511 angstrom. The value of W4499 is 6.375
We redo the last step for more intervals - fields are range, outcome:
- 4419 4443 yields 5.36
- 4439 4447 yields 5.147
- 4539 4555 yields 6.1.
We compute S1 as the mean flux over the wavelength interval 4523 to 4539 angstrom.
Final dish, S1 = 4.92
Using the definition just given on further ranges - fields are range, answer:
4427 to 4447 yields 4.8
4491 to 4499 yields 5.36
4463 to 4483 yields 5.43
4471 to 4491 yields 5.47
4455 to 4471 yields 5.01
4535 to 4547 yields 5.11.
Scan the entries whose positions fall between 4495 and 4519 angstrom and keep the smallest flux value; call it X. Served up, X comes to 5.643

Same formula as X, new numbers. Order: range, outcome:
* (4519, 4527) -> 5.419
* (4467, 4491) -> 5.242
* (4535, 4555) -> 4.982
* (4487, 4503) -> 5.082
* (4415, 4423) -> 4.925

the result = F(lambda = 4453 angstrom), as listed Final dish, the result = 5.143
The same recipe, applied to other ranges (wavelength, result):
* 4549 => 5.703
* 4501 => 6.226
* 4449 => 5.558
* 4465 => 5.16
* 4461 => 4.986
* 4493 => 5.082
